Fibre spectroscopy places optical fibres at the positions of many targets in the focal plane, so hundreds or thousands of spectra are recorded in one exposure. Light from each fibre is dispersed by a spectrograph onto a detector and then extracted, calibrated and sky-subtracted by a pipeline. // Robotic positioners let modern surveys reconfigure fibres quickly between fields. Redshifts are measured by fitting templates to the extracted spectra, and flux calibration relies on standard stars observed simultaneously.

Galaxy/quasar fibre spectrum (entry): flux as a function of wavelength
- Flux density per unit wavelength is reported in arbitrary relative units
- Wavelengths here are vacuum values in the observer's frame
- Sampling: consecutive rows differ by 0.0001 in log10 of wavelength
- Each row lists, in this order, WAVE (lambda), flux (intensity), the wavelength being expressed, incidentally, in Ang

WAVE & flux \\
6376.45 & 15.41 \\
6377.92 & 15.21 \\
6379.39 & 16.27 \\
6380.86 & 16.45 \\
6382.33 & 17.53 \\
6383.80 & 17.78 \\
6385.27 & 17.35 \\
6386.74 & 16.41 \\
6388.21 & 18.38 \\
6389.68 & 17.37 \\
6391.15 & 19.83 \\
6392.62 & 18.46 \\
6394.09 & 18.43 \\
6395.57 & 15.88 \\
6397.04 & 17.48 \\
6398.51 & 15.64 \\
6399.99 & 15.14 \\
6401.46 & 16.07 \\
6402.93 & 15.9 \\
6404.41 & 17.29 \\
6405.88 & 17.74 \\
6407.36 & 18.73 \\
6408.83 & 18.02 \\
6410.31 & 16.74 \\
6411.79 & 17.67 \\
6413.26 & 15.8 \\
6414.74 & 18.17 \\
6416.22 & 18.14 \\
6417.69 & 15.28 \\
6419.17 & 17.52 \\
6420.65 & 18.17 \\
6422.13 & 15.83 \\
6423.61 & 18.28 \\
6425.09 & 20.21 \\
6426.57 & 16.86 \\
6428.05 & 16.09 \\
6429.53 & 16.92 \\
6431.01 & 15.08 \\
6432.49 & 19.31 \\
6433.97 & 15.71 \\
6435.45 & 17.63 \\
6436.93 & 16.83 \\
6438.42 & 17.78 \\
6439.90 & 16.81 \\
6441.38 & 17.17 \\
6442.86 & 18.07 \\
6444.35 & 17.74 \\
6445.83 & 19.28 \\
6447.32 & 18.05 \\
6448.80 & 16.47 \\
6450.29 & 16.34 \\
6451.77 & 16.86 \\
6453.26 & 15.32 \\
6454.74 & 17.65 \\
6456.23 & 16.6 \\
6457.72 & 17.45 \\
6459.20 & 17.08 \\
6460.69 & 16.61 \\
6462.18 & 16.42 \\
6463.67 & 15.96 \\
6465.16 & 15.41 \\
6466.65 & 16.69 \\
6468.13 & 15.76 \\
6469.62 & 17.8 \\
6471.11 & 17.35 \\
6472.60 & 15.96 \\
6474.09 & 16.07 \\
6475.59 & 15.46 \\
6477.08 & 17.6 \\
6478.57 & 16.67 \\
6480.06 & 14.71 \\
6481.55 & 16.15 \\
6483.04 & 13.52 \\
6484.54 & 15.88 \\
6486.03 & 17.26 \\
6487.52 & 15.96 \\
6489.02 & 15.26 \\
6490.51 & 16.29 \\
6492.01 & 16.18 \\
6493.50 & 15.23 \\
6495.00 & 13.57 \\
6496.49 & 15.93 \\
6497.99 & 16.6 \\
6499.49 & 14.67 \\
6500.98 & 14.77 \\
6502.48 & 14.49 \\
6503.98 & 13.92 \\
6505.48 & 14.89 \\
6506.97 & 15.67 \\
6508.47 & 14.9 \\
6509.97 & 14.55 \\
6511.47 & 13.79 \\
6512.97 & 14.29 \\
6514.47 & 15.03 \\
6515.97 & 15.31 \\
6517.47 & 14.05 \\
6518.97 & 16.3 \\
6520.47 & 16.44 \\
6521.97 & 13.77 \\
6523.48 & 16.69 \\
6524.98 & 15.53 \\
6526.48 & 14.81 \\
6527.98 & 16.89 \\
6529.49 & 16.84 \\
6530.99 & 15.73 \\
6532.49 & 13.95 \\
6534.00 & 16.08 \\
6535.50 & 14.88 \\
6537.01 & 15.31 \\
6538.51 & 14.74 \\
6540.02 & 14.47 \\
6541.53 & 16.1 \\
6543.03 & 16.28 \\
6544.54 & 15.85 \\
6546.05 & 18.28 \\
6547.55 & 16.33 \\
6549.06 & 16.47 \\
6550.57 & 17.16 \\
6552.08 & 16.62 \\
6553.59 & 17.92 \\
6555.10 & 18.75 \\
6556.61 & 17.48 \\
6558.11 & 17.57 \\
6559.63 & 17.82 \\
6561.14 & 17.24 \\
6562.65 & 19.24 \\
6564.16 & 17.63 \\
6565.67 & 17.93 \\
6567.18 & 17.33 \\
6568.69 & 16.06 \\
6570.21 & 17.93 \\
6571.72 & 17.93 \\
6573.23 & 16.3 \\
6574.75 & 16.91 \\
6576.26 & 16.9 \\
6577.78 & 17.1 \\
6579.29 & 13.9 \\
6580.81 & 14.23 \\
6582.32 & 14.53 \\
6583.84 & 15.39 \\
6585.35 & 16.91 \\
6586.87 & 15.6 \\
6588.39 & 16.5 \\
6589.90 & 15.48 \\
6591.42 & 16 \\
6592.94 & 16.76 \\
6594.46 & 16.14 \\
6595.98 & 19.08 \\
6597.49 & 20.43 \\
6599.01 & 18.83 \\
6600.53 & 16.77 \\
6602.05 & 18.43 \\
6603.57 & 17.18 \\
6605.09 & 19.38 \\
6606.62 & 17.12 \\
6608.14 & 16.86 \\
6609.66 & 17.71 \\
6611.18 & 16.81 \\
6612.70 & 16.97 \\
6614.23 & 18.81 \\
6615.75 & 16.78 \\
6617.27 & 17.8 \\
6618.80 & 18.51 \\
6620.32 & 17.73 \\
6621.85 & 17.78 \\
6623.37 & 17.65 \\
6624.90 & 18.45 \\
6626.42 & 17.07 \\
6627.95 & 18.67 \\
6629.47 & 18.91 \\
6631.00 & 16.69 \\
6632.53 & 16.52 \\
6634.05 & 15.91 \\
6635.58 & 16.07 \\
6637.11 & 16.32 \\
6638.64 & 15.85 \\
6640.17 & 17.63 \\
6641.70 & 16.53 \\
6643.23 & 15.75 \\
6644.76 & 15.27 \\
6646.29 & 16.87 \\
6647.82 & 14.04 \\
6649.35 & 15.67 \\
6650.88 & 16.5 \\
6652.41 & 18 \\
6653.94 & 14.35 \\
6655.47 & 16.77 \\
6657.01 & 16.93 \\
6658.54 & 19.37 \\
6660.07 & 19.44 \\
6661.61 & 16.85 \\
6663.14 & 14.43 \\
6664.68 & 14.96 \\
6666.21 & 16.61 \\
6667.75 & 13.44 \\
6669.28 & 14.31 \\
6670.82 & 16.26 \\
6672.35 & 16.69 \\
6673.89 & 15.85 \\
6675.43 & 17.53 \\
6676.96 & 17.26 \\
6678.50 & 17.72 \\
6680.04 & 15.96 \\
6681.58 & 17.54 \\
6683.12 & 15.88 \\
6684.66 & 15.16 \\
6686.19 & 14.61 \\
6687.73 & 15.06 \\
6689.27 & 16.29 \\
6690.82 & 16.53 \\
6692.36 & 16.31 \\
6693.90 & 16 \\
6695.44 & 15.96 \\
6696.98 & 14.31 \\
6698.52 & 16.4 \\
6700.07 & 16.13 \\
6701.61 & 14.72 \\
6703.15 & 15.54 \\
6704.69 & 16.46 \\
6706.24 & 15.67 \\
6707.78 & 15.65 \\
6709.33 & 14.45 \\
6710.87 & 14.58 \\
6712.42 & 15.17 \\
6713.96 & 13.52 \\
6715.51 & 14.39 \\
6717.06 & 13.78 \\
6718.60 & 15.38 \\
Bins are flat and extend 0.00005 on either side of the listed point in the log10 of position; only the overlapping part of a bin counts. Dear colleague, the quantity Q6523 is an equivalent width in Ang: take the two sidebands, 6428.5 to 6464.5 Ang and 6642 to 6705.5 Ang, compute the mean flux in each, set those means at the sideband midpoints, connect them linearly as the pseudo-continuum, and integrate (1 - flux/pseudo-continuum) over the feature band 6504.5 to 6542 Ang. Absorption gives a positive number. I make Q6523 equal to 3.3 Ang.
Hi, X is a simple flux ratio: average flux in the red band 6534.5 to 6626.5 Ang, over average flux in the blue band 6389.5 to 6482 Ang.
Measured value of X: 1.00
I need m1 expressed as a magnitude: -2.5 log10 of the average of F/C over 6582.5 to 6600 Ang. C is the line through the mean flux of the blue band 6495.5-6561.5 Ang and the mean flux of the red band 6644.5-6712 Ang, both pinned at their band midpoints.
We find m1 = -0.07 mag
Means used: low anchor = 15.8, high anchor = 16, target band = 16.9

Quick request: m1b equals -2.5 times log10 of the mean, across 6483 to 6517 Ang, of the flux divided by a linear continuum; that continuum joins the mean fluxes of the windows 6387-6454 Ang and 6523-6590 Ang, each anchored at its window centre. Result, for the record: 0.11 mag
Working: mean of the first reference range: 17.3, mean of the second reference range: 16.4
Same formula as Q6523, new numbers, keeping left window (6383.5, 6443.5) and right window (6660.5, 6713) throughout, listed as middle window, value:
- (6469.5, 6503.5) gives 2.3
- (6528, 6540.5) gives 0.9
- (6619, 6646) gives -1.6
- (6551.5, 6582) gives -1.2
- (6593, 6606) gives -1.5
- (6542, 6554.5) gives -0.2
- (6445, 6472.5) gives 0.3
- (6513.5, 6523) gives 0.9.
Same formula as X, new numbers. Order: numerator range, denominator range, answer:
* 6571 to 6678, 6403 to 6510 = 1.01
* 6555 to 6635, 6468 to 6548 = 1.11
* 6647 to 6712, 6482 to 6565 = 1.01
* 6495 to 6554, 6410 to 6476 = 0.91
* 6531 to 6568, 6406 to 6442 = 0.97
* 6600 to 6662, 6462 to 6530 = 1.10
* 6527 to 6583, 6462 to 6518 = 1.07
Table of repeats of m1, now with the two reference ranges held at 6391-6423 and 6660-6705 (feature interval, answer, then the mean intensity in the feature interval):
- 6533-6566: -0.02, 16.8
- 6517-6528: 0.08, 15.5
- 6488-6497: 0.09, 15.4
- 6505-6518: 0.14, 14.7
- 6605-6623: -0.09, 17.6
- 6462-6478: 0.03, 16.4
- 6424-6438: -0.01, 17.2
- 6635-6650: 0.01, 16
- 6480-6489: 0.08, 15.6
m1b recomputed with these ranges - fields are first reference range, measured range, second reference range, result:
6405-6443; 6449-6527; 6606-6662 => 0.10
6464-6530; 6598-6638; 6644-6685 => -0.09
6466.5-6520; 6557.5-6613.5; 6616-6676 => -0.06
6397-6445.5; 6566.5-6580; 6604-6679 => 0.01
